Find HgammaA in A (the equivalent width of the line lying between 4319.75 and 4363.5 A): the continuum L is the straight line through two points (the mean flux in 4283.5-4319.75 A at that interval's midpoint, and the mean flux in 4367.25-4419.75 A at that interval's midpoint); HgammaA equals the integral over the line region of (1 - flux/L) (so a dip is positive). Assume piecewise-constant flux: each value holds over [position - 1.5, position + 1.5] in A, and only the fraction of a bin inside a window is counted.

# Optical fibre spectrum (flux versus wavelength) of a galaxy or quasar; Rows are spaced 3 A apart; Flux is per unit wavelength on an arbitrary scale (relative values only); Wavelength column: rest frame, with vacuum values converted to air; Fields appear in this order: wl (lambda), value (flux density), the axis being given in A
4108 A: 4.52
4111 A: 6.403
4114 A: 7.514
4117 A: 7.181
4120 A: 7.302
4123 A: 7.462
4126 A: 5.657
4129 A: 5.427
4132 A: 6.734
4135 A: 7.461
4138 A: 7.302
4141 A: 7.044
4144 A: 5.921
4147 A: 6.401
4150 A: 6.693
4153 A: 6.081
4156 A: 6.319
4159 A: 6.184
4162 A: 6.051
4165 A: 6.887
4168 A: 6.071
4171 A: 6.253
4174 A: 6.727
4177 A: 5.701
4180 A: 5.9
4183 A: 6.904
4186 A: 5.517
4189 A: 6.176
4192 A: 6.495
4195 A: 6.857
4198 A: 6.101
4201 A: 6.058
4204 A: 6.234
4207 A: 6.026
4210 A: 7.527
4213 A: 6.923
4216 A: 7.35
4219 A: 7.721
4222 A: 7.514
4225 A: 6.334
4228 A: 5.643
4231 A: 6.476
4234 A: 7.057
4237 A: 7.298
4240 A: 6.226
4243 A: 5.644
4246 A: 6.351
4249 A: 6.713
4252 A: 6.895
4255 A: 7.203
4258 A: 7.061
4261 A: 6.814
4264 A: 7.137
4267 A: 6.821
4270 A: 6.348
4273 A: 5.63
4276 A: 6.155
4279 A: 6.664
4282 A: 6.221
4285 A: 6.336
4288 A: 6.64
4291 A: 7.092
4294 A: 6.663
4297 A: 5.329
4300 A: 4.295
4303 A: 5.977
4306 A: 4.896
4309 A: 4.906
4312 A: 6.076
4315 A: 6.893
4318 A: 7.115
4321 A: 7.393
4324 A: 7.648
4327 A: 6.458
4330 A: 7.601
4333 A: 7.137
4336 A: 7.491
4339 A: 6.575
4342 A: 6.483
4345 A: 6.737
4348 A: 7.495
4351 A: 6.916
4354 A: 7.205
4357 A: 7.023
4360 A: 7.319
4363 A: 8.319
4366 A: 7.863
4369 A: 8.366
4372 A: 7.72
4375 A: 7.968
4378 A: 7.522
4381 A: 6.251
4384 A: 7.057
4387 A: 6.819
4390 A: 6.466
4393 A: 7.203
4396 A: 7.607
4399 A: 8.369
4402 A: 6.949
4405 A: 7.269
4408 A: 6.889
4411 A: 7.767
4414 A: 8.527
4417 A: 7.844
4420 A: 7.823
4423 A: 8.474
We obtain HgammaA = -3.4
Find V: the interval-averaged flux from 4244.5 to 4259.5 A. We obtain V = 6.84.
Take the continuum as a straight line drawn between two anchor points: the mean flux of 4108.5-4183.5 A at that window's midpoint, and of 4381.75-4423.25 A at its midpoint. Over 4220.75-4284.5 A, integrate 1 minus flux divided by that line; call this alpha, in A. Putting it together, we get 3.0 A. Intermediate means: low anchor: 6.51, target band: 6.57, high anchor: 7.45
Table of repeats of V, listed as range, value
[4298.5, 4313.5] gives 5.23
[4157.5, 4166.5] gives 6.37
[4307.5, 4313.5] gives 5.49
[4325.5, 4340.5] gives 7.05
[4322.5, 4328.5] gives 7.05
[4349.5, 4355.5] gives 7.06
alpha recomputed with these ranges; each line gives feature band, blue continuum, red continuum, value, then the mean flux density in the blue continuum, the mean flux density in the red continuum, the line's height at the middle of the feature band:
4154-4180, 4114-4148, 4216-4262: 1.95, 6.76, 6.75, 6.75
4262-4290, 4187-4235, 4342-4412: 1.83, 6.64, 7.33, 6.91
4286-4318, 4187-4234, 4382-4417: 4.77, 6.63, 7.36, 6.98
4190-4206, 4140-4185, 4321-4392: 0.39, 6.33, 7.24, 6.49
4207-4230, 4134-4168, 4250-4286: -1.20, 6.54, 6.61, 6.58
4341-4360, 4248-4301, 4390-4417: 0.20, 6.46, 7.53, 7.09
